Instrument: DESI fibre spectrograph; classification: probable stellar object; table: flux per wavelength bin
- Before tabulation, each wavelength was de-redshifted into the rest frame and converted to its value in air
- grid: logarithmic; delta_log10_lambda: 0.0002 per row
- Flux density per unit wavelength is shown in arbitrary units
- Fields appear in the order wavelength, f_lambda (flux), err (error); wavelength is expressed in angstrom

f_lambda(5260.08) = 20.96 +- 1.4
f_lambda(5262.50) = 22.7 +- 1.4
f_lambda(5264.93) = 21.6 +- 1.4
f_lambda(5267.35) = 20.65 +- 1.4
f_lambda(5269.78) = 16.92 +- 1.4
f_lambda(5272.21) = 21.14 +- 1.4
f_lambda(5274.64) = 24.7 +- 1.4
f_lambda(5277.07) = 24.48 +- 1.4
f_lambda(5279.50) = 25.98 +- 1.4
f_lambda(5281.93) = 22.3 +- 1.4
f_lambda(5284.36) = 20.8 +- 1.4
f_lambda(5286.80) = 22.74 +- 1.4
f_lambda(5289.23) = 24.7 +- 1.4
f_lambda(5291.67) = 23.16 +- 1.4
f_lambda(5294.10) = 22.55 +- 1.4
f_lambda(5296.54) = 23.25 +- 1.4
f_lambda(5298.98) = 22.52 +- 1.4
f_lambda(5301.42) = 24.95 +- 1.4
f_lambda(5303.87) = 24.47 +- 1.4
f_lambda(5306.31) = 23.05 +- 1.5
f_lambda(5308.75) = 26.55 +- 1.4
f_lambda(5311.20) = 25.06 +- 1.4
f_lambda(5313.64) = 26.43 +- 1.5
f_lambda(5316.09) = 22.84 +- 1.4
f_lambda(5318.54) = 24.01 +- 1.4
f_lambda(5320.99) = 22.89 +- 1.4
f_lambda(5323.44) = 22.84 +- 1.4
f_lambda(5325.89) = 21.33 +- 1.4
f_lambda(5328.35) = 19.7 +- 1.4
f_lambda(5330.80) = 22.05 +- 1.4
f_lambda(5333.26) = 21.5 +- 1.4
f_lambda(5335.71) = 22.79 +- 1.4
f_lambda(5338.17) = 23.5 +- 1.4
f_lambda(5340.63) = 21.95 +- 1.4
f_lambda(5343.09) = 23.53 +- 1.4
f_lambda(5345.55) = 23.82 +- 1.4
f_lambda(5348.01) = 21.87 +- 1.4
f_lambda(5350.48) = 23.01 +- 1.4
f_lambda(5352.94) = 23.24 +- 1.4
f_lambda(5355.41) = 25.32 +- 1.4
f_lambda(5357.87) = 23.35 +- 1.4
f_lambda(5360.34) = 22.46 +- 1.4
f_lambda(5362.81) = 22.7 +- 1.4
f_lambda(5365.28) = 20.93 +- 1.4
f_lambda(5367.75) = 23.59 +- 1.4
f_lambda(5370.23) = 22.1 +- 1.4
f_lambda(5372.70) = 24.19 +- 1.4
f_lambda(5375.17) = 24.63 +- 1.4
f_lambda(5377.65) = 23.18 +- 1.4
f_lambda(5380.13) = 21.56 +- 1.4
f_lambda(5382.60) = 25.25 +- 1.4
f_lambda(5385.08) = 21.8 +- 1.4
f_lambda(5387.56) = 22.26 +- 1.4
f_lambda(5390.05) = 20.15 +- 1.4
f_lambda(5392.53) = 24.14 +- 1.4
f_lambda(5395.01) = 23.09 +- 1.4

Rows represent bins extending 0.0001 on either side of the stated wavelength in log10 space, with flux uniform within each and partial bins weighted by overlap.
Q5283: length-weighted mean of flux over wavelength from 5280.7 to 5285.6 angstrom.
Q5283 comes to 21.6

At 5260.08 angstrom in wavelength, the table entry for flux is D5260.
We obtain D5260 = 20.96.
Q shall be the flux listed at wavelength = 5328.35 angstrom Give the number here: 19.7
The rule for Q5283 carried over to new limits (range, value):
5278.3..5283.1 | 24.2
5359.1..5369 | 22.4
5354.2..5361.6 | 23.7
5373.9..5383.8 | 23.7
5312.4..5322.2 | 24.1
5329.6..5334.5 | 21.8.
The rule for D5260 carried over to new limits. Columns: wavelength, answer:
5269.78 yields 16.92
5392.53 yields 24.14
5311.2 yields 25.06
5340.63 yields 21.95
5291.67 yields 23.16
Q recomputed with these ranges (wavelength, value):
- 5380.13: 21.56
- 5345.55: 23.82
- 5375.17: 24.63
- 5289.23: 24.7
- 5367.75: 23.59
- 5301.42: 24.95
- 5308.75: 26.55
